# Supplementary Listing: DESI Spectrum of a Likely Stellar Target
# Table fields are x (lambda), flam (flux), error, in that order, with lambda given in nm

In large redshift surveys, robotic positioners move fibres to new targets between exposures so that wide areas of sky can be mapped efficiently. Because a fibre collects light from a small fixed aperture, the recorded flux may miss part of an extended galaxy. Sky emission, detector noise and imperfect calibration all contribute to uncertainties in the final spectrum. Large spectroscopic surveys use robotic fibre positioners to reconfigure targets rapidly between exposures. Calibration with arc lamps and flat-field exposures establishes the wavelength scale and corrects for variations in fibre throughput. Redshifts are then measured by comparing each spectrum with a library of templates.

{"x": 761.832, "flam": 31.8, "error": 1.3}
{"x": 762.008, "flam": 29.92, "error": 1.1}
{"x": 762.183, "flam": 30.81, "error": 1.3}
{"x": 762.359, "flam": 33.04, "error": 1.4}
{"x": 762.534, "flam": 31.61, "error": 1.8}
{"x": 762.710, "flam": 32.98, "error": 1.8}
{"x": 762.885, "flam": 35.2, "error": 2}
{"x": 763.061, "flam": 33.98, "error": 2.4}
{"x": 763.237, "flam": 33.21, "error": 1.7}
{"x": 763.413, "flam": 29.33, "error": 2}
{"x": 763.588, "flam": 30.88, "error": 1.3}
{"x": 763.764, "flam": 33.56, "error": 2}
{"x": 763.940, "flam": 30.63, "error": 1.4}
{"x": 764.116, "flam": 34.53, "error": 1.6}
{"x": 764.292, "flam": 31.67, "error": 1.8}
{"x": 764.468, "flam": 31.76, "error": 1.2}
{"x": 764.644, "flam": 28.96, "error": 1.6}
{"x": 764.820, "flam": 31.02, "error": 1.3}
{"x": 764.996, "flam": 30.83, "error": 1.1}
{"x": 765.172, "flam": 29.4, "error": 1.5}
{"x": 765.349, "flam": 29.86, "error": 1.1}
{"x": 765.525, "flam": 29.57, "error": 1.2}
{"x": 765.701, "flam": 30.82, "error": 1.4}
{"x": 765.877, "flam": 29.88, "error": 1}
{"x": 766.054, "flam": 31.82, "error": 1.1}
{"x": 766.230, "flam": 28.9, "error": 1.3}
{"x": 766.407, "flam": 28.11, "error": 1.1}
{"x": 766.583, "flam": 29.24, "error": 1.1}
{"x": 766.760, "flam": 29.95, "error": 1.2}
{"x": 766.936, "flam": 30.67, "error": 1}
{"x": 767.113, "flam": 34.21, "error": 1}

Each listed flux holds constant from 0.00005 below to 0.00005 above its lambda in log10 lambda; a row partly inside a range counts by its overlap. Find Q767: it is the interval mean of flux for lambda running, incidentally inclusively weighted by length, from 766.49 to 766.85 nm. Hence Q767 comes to 29.6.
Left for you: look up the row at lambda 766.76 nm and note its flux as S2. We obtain 29.95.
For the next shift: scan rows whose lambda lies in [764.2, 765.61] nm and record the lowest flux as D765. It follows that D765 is 28.96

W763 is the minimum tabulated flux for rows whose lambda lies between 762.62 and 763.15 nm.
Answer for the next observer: 32.98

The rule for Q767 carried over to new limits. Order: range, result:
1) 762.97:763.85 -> 32.2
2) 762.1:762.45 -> 31.9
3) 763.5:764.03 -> 31.7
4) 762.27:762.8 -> 32.6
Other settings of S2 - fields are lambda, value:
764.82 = 31.02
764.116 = 34.53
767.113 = 34.21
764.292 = 31.67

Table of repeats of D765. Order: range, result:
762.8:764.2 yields 29.33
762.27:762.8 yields 31.61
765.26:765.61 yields 29.57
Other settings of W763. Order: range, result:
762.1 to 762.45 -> 30.81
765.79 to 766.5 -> 28.11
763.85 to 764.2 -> 30.63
